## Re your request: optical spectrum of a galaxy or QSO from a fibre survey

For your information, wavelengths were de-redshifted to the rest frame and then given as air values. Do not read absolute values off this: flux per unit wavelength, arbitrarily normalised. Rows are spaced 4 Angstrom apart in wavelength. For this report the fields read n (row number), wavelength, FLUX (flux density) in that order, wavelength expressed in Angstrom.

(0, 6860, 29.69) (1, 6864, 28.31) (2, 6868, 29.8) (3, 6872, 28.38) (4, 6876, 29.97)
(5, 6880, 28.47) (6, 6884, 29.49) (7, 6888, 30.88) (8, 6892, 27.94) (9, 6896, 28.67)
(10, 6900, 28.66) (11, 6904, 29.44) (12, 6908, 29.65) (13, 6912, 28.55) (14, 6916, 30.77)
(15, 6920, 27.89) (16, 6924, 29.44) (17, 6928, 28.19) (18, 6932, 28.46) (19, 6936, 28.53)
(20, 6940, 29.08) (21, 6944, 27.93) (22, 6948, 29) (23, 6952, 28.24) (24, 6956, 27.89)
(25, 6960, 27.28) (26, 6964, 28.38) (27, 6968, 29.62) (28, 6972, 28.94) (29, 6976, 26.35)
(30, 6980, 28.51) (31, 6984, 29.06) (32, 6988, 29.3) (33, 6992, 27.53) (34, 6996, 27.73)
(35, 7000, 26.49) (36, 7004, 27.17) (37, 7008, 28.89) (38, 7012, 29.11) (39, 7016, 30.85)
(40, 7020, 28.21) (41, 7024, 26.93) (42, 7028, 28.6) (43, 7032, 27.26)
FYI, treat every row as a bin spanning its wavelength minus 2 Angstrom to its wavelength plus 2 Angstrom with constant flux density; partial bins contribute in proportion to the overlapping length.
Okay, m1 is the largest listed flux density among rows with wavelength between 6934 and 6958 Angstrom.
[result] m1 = 29.08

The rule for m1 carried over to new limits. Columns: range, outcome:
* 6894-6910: 29.65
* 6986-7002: 29.3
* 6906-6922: 30.77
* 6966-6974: 29.62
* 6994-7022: 30.85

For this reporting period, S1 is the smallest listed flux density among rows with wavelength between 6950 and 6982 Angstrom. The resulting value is 26.35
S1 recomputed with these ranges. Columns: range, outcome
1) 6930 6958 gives 27.89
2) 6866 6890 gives 28.38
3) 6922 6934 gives 28.19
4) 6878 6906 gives 27.94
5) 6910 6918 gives 28.55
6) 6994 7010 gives 26.49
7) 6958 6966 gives 27.28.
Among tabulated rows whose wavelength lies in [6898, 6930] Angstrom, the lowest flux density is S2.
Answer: 27.89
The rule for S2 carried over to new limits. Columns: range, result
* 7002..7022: 27.17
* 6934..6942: 28.53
